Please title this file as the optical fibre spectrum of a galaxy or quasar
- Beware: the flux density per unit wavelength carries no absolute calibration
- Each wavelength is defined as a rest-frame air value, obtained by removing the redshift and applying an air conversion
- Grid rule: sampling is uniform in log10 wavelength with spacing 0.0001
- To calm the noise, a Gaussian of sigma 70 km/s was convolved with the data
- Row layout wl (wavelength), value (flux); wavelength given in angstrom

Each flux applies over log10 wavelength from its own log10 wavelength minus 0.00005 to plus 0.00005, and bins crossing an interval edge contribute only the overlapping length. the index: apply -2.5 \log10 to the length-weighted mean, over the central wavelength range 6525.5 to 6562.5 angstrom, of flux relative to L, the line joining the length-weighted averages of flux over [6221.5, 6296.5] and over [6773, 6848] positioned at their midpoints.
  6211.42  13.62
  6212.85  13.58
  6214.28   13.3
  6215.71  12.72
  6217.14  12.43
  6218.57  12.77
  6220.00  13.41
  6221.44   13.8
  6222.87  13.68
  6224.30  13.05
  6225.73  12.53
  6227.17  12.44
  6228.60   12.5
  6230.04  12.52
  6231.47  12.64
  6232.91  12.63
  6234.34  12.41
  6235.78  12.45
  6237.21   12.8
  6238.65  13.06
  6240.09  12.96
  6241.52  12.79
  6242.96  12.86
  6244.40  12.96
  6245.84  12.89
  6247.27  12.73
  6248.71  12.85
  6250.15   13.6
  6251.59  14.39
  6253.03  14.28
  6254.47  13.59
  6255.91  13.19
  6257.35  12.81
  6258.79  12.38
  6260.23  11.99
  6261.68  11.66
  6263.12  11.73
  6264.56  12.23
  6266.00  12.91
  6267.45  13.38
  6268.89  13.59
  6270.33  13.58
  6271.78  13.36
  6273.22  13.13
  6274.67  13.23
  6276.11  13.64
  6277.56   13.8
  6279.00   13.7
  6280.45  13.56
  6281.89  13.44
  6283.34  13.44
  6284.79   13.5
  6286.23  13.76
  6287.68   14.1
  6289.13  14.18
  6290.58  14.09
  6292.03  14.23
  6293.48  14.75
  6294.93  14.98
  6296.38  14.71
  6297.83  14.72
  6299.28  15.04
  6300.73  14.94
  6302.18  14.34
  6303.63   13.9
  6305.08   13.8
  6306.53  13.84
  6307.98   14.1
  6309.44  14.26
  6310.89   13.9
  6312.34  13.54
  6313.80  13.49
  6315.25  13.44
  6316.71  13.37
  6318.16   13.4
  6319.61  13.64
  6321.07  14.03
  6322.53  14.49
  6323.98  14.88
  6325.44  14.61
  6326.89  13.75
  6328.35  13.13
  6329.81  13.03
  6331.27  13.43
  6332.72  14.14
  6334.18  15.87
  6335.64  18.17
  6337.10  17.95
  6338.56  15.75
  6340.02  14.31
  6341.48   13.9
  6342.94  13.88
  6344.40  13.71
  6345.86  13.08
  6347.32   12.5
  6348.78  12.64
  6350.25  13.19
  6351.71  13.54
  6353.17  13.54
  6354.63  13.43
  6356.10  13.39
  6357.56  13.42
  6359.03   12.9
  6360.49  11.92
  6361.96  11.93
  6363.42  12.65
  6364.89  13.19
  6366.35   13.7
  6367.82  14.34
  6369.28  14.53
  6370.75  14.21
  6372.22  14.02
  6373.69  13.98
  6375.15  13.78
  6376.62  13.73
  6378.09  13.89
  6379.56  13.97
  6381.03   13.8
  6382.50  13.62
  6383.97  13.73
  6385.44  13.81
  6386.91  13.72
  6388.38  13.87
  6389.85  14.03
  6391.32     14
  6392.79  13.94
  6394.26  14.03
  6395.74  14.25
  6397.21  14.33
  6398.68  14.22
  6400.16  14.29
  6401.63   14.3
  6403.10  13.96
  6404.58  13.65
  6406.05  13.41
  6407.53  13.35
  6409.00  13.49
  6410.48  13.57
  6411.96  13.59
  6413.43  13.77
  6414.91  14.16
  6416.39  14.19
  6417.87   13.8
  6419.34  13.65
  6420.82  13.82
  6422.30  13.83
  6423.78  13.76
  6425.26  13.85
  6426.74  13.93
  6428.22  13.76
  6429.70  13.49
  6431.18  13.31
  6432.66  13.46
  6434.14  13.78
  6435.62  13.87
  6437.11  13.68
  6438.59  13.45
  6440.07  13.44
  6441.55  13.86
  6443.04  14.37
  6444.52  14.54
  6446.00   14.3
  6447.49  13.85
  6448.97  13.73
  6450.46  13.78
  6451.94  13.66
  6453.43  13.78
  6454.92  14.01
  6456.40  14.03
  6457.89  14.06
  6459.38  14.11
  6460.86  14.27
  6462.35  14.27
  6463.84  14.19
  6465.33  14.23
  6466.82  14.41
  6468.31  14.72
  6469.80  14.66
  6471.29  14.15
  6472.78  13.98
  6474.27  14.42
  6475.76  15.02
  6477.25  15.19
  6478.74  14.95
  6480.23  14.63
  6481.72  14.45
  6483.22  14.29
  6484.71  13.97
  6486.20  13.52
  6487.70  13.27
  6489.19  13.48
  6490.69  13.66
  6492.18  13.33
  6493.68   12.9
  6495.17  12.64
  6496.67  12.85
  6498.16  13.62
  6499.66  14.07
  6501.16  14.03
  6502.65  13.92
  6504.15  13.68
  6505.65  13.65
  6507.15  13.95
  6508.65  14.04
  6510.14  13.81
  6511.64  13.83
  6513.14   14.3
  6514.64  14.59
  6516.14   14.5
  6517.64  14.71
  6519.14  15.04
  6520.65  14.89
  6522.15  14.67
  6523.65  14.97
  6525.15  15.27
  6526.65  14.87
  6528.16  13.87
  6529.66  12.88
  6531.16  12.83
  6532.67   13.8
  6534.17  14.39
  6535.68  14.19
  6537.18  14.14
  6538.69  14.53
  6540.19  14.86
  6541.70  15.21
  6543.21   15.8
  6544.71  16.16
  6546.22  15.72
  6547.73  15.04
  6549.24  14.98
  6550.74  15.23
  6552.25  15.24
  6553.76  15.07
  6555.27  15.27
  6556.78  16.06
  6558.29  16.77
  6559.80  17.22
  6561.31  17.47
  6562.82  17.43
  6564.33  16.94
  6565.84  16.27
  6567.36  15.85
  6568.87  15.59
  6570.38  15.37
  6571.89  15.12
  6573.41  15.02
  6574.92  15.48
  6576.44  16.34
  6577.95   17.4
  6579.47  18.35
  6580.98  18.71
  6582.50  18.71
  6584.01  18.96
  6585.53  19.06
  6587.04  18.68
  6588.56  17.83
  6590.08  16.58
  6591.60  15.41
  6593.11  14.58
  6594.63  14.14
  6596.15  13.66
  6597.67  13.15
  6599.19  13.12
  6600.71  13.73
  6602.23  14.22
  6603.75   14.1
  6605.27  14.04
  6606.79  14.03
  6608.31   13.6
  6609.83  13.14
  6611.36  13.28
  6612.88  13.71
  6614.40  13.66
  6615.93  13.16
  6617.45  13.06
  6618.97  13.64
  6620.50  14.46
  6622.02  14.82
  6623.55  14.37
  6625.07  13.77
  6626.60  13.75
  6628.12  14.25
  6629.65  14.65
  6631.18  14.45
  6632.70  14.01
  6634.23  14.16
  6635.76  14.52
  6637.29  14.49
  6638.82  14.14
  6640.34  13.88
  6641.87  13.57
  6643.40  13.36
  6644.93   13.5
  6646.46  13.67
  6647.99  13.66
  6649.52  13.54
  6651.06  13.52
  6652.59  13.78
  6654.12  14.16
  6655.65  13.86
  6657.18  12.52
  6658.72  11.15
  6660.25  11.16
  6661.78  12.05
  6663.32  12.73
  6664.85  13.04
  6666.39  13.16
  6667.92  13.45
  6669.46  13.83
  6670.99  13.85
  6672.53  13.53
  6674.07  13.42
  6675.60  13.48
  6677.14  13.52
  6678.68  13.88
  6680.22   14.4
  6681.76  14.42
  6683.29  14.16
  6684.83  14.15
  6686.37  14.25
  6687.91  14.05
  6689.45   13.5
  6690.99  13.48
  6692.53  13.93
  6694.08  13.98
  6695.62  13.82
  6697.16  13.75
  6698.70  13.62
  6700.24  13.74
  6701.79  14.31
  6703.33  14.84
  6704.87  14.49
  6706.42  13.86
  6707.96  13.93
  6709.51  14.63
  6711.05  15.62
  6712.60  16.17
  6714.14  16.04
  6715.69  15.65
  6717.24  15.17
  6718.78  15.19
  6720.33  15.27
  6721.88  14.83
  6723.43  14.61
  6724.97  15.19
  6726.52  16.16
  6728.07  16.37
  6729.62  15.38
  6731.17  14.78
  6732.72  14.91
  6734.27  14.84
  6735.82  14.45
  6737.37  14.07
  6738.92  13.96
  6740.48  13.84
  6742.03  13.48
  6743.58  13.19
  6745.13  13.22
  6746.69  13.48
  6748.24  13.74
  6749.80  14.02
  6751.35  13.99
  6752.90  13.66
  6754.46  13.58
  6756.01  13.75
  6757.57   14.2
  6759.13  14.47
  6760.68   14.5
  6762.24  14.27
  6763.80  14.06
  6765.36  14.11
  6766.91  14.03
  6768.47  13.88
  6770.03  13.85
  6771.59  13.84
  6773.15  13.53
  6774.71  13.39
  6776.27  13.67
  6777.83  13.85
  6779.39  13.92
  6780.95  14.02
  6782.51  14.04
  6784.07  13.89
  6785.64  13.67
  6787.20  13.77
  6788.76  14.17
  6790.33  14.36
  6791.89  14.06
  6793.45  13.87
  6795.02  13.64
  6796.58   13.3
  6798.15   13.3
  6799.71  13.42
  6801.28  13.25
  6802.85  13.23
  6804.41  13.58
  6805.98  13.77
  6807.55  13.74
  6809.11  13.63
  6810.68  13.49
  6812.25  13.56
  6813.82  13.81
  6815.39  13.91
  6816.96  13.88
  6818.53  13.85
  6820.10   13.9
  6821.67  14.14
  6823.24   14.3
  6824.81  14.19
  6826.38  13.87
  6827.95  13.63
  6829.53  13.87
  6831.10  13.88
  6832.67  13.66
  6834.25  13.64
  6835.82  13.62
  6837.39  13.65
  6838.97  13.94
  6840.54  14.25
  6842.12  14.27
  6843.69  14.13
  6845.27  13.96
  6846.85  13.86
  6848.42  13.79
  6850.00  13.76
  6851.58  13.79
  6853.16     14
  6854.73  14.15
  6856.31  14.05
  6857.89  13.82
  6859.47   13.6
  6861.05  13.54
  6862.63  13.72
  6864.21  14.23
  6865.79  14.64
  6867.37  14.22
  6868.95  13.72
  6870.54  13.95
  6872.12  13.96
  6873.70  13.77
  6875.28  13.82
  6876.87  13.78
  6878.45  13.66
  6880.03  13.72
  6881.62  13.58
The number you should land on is -0.12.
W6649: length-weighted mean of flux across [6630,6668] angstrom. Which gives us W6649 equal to 13.4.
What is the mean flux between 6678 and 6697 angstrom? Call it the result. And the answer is 14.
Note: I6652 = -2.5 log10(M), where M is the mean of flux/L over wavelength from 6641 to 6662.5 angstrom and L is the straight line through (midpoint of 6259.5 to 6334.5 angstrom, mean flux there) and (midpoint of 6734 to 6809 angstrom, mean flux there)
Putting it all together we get 0.06 mag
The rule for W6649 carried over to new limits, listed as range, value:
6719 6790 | 14.2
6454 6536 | 14.1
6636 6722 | 13.9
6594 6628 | 13.8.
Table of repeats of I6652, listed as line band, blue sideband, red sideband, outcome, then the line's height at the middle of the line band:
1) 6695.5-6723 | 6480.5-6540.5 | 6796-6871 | -0.06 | 13.9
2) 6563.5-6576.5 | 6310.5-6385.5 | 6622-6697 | -0.15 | 13.7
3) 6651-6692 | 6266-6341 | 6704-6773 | 0.08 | 14.4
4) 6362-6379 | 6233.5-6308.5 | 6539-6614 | 0.03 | 14.2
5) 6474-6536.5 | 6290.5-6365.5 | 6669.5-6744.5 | 0.01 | 14.2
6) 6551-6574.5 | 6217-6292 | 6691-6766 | -0.15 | 14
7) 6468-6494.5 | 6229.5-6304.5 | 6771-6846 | -0.05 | 13.6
